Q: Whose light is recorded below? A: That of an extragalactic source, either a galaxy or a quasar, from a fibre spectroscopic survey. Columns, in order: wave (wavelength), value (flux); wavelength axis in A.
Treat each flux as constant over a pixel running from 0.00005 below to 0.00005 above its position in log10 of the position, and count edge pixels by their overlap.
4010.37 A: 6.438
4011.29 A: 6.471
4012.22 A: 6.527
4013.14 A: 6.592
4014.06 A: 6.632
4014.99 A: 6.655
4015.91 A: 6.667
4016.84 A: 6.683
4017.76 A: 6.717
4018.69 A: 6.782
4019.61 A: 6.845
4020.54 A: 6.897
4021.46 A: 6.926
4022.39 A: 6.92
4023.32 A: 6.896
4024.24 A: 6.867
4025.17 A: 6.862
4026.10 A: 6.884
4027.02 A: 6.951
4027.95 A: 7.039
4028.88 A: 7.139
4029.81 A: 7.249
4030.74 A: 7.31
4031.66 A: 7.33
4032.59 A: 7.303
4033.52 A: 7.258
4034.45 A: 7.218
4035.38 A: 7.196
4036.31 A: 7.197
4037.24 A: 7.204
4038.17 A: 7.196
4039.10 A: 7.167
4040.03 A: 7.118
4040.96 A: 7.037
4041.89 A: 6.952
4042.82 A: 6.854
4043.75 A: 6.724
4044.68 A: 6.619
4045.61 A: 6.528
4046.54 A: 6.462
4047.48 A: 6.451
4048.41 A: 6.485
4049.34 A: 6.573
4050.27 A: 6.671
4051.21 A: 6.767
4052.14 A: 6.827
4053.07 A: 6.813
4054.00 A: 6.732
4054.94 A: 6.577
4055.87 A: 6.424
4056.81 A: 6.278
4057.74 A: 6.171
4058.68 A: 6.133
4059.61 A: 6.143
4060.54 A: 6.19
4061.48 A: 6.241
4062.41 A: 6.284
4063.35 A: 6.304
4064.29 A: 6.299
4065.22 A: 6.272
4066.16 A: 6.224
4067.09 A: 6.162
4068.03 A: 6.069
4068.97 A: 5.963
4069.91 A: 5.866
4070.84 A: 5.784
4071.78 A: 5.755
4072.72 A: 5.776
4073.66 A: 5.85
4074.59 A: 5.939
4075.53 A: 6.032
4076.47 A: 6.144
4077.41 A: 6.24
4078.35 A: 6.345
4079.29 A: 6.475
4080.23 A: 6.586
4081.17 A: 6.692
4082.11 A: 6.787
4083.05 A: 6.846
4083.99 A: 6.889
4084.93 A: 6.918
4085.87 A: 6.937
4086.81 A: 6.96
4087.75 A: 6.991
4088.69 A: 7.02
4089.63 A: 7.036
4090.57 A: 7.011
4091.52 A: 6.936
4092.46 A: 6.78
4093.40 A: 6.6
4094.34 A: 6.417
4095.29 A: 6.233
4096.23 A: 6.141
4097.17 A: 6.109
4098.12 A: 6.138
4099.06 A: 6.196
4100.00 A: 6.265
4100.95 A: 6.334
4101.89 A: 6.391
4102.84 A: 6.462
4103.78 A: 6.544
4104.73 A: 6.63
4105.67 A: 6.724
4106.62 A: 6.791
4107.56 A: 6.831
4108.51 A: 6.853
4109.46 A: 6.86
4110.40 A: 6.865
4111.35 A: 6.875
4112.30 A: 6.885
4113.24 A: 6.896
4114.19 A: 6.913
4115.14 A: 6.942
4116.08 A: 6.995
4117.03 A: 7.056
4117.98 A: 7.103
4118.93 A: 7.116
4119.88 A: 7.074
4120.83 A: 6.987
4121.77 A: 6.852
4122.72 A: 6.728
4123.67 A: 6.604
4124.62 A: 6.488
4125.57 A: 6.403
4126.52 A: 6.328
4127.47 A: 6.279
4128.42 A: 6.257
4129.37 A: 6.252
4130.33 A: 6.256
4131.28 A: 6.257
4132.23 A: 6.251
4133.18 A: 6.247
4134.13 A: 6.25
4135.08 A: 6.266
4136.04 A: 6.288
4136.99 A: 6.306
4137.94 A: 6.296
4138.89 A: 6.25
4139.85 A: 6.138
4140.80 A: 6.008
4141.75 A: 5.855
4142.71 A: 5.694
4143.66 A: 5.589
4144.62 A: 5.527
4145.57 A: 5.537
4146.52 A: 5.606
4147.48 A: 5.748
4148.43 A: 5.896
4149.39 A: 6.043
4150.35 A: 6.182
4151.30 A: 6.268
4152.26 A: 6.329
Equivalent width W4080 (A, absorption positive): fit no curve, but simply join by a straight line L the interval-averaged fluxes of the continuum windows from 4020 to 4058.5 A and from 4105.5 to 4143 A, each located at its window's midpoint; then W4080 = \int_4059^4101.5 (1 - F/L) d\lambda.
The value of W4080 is 2.1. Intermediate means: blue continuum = 6.87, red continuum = 6.56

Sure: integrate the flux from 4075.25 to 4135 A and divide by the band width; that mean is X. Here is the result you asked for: 6.62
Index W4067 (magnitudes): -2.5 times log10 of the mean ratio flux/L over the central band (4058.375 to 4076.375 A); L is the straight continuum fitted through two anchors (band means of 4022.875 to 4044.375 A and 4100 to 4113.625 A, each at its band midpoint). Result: 0.14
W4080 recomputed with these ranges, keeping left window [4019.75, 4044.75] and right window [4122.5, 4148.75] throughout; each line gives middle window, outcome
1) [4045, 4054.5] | 0.4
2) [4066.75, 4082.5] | 1.2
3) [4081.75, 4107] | -0.5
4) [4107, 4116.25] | -0.8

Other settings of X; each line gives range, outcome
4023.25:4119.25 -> 6.64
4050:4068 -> 6.38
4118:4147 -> 6.28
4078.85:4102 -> 6.63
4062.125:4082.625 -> 6.17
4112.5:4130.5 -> 6.72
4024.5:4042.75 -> 7.13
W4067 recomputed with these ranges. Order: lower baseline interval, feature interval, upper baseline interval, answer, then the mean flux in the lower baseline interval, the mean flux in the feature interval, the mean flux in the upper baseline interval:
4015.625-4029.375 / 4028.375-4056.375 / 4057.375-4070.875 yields -0.06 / 6.87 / 6.91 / 6.15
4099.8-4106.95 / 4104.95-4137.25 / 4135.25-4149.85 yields -0.07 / 6.52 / 6.65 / 5.92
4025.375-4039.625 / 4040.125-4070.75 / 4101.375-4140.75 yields 0.09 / 7.17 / 6.44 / 6.6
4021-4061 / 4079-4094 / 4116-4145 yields -0.04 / 6.83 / 6.85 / 6.38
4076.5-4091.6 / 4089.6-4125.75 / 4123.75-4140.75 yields -0.03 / 6.77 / 6.69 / 6.28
